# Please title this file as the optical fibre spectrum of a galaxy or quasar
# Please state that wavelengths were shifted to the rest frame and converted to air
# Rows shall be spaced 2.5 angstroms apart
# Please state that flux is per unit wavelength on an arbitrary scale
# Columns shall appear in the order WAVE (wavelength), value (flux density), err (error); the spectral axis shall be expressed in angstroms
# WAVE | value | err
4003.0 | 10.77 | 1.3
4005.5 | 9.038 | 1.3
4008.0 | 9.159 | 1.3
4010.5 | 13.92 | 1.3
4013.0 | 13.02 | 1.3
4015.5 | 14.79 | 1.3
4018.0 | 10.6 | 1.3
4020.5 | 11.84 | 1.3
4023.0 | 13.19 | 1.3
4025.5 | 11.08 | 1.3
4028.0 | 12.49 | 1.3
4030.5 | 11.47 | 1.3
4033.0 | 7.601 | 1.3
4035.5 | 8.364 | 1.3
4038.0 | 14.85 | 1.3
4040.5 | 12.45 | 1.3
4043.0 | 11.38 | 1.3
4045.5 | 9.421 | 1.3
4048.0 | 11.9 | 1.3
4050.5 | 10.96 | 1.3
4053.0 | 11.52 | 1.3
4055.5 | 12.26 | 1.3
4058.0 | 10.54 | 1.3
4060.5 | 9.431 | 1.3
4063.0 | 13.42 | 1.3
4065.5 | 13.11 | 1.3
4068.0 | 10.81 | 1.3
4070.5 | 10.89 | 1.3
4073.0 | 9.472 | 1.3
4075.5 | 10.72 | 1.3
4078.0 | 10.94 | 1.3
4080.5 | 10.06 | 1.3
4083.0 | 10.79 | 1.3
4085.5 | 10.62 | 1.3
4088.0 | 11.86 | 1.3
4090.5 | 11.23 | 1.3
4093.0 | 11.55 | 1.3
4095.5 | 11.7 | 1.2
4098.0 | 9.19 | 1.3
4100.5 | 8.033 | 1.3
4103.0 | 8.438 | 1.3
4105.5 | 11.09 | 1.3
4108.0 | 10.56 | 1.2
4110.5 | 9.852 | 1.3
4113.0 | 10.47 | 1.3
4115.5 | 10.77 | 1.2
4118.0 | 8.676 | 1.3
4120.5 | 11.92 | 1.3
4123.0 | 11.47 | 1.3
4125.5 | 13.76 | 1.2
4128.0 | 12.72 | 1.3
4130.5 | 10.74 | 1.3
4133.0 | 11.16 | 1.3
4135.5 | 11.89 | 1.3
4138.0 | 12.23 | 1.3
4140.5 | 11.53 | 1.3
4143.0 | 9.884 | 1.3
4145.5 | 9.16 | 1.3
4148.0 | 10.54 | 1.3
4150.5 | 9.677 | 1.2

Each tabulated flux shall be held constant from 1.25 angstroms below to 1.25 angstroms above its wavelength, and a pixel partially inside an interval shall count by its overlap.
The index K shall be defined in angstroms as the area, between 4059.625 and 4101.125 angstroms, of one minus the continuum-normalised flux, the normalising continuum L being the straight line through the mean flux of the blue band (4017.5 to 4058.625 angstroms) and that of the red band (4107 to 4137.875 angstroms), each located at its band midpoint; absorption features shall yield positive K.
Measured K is 1.5 angstroms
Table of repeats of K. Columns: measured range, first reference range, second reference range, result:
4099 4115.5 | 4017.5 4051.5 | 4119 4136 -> 2.7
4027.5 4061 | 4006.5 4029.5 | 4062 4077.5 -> 2.0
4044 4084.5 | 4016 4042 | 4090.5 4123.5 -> -0.2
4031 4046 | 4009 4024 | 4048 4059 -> 1.5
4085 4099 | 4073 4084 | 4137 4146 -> -0.7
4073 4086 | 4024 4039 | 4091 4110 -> -0.2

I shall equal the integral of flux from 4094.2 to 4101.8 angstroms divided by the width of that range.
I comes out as 9.65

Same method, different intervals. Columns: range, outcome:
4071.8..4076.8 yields 10.1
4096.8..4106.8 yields 9.19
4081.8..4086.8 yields 10.7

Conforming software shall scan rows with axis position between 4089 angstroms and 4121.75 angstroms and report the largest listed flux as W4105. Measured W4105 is 11.92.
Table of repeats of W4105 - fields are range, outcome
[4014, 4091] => 14.85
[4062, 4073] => 13.42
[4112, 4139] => 13.76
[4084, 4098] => 11.86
